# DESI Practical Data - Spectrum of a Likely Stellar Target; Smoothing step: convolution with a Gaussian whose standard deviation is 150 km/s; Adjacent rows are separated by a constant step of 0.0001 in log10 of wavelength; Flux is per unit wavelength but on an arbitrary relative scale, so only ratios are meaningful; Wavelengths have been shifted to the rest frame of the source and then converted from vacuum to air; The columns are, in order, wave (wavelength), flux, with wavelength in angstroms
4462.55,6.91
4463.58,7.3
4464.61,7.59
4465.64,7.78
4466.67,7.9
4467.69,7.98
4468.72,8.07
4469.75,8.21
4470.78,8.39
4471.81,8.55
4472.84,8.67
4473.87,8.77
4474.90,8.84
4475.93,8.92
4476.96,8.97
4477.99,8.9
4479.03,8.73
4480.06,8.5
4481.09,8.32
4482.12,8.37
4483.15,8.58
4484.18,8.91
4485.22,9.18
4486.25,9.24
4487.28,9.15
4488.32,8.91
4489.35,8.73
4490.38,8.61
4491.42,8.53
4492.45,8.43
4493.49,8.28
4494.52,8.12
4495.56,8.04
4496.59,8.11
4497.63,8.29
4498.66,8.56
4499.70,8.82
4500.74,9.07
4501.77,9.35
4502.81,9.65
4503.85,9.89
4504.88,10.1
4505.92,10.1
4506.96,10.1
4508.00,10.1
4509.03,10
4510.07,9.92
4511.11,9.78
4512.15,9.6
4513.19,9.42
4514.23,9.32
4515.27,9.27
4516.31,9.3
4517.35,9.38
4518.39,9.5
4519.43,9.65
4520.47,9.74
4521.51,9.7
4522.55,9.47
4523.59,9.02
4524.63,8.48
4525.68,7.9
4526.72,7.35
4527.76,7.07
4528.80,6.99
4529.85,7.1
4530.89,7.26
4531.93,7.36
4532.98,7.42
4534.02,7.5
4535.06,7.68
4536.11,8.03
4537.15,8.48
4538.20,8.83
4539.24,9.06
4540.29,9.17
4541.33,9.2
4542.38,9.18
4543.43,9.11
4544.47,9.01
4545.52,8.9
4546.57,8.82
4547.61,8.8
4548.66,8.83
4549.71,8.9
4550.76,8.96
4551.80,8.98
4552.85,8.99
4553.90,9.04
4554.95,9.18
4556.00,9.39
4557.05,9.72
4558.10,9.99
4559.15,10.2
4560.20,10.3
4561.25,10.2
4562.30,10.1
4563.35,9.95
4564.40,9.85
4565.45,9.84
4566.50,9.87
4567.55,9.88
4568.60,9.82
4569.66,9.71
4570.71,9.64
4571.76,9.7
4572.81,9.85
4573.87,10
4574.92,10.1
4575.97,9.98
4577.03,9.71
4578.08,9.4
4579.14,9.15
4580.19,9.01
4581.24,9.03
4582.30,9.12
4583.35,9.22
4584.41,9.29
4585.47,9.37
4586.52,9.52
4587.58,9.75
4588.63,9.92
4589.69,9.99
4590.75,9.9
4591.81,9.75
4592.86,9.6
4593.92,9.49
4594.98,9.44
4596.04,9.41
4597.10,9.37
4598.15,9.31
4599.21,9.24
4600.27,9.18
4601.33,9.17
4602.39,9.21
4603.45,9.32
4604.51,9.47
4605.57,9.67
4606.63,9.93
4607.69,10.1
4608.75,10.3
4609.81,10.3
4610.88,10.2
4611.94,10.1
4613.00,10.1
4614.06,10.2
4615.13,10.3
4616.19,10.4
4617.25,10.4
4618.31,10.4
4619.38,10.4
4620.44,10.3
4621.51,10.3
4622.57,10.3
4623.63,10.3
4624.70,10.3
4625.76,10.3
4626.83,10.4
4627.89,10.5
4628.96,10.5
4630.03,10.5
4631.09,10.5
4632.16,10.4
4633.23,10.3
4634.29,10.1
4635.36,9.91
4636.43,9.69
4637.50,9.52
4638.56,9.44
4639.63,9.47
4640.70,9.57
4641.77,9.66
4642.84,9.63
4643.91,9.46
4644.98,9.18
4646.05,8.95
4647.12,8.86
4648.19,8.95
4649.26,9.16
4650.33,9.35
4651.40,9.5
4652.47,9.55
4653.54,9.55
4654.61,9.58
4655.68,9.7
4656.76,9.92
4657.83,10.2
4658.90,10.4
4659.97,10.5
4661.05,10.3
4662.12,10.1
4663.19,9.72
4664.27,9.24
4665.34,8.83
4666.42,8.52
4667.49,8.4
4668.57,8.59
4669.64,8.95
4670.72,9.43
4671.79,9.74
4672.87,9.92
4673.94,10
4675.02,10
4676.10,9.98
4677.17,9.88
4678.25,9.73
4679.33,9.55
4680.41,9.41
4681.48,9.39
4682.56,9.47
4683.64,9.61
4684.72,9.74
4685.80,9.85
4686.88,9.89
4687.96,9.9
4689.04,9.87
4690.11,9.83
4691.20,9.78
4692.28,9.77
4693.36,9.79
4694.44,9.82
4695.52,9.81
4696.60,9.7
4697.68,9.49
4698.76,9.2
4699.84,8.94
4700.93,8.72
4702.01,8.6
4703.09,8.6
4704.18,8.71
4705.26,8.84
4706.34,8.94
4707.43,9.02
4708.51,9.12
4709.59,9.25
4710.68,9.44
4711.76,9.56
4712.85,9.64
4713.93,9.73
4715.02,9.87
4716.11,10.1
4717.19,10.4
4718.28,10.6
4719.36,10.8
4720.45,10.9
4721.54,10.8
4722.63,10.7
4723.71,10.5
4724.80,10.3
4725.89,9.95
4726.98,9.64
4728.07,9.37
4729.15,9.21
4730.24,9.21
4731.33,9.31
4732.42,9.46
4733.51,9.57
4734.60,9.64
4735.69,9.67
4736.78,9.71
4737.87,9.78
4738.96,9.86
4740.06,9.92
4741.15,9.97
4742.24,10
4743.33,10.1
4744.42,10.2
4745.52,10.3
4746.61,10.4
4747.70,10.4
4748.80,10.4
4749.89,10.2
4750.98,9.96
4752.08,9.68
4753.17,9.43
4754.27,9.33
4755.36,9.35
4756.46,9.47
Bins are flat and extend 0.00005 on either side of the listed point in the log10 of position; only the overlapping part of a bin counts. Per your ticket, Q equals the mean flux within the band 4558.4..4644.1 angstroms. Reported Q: 9.85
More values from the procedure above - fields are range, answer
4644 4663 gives 9.63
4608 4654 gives 9.94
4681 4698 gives 9.73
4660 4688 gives 9.55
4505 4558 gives 8.9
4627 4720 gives 9.62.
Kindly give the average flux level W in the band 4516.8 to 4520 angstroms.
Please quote 9.52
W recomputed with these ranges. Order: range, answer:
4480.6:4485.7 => 8.67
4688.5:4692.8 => 9.81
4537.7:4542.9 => 9.09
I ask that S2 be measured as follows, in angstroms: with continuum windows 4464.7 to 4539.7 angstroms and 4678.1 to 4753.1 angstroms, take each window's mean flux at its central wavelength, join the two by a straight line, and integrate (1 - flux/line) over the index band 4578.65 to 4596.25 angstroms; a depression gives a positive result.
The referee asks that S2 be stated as -0.67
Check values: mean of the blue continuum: 8.72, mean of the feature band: 9.47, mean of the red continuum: 9.73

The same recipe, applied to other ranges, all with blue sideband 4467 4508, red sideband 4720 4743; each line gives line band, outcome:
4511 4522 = -0.7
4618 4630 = -1.2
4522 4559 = 1.9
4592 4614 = -0.8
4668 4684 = 0.1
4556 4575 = -1.6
